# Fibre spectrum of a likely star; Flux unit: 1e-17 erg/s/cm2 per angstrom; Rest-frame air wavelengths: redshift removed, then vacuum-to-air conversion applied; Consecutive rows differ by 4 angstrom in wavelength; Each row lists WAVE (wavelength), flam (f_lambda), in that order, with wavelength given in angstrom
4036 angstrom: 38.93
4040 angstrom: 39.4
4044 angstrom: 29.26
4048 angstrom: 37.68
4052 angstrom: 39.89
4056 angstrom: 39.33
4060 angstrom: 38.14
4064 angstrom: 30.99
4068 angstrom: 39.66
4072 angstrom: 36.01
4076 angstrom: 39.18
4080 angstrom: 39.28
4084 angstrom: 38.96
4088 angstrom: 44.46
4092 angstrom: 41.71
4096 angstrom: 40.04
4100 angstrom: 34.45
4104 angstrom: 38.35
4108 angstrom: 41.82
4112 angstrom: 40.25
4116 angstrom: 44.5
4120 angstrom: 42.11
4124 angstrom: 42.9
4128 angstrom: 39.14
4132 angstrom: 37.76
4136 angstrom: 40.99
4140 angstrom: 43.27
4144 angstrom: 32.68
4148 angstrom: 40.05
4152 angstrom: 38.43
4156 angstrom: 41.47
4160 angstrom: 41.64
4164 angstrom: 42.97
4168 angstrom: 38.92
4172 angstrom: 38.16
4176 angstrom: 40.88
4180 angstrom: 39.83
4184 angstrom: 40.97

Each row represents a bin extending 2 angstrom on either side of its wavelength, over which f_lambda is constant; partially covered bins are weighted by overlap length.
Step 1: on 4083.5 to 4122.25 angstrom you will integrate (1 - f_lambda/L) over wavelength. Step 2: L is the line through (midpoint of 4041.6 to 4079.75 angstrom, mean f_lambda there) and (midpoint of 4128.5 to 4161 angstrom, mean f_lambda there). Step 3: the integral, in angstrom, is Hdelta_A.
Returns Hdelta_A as -2.6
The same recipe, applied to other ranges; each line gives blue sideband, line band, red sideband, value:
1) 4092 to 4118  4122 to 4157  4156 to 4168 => 1.2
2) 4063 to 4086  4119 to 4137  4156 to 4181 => -0.6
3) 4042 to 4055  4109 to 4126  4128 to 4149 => -1.9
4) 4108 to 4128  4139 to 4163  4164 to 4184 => 0.7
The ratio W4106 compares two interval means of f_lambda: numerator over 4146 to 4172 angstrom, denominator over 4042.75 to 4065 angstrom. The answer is 1.1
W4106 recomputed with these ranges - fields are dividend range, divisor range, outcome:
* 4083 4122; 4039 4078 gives 1.10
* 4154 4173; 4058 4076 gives 1.12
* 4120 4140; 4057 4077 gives 1.11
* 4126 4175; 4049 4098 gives 1.02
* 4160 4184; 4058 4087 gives 1.07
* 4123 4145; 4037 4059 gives 1.06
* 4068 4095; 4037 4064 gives 1.08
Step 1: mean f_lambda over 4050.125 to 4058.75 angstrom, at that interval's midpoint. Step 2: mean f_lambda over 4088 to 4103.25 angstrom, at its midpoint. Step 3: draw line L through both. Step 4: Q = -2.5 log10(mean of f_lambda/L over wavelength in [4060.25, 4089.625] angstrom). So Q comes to 0.03 mag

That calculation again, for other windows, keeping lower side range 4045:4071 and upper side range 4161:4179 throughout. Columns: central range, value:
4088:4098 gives -0.09 mag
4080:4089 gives -0.08 mag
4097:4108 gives 0.02 mag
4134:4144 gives -0.02 mag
